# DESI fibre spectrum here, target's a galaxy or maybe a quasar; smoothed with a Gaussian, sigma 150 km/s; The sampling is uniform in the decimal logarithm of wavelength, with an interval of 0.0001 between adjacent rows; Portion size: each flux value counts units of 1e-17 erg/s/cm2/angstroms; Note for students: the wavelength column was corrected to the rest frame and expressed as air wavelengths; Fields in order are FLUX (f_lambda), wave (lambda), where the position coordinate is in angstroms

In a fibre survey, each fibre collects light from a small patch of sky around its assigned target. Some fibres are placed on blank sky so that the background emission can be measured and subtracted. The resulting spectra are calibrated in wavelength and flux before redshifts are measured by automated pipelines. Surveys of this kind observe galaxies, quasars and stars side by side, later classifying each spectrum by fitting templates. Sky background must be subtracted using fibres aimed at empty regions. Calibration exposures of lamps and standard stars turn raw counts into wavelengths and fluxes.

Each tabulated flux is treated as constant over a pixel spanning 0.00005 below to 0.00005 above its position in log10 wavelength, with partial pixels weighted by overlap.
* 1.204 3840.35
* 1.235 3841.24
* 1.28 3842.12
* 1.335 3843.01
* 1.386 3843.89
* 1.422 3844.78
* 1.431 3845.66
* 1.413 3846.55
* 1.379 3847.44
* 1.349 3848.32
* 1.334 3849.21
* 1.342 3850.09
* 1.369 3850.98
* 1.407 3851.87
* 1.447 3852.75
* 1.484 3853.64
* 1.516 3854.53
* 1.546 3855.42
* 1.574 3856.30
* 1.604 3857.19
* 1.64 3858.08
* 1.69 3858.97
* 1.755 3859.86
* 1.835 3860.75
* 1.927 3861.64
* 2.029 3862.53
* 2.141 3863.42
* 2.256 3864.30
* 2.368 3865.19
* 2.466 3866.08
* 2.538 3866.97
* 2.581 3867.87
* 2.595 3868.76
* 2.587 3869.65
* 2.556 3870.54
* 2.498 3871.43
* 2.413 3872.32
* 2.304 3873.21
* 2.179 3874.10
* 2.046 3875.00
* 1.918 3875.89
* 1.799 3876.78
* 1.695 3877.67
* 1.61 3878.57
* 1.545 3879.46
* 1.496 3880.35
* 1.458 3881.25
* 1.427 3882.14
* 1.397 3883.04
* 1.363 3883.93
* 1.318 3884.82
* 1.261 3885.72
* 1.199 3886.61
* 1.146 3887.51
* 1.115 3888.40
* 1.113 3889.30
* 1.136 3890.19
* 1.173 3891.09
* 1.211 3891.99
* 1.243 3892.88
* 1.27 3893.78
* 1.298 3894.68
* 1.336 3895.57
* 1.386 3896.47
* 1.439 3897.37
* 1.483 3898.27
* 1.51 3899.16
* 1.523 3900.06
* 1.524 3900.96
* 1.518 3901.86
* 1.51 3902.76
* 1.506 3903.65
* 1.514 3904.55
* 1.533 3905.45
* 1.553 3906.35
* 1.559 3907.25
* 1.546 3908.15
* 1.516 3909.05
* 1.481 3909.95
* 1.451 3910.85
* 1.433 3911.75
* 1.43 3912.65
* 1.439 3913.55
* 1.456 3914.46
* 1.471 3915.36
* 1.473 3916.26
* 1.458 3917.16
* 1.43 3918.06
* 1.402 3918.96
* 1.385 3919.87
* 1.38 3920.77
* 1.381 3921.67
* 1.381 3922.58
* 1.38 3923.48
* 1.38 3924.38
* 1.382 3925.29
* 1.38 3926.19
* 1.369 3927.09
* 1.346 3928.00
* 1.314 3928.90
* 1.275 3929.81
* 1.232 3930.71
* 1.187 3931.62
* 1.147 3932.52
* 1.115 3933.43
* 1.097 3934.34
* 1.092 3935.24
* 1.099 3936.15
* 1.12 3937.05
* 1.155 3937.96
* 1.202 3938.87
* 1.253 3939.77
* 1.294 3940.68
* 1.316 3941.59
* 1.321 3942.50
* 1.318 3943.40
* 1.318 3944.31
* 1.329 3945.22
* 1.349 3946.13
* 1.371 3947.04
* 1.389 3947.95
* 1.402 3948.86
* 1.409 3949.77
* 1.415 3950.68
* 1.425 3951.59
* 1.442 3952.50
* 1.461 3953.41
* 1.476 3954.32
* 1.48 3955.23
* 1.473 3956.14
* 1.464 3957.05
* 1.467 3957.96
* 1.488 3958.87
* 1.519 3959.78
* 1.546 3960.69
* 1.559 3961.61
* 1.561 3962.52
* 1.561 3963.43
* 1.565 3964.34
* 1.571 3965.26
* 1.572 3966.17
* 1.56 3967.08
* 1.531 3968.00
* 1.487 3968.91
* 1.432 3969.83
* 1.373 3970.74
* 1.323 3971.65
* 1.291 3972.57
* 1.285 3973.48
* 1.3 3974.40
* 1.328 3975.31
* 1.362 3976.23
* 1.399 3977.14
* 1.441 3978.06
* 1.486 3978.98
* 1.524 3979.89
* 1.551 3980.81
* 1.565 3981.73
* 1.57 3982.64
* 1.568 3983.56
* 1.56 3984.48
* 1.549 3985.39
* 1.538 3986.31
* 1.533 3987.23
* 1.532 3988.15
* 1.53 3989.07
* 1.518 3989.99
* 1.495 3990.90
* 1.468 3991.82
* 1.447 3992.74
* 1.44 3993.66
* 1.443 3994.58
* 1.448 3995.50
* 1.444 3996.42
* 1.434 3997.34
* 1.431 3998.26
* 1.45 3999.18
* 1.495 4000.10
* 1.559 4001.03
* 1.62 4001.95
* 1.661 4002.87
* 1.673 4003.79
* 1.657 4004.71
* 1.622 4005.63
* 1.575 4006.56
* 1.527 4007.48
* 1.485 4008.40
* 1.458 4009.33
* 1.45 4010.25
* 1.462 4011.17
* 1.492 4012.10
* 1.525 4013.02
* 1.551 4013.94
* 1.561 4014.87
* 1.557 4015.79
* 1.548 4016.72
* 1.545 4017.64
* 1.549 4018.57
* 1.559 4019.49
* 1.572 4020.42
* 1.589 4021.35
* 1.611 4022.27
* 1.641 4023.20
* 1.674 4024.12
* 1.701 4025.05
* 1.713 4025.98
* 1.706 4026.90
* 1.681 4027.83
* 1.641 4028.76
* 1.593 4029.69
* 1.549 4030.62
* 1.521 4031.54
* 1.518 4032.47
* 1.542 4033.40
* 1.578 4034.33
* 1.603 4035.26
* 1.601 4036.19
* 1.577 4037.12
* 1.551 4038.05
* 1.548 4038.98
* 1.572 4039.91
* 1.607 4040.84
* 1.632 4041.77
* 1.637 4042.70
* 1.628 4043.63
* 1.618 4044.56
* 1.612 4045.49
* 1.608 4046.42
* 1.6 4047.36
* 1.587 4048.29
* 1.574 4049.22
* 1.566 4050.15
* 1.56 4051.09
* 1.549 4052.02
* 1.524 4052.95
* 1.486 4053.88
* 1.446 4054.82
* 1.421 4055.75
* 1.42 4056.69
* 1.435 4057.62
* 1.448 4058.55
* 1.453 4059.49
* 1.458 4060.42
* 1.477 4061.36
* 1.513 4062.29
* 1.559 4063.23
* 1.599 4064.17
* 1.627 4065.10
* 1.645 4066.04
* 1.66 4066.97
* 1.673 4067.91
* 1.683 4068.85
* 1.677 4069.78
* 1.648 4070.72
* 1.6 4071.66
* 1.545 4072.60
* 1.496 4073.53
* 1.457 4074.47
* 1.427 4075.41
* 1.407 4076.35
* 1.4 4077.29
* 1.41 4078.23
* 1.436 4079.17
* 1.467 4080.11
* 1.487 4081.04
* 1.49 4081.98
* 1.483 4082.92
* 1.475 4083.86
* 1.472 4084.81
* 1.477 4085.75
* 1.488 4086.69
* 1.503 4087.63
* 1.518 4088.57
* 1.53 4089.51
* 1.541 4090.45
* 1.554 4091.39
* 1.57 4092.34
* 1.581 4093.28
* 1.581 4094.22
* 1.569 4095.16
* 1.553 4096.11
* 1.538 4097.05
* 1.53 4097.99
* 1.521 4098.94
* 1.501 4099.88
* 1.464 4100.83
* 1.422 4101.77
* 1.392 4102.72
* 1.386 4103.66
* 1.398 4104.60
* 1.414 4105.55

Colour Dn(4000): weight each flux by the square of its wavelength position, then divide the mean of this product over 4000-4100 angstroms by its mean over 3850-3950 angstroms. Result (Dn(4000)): 1.1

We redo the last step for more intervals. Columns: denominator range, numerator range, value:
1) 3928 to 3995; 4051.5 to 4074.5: 1.15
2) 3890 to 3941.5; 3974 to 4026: 1.17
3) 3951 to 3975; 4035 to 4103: 1.10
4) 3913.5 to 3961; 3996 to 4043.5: 1.21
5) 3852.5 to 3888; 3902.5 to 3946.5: 0.75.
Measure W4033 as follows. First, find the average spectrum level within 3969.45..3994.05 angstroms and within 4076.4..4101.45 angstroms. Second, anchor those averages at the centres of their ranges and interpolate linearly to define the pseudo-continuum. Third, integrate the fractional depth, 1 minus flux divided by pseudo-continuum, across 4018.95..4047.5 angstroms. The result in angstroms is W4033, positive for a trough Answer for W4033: -2.4 angstroms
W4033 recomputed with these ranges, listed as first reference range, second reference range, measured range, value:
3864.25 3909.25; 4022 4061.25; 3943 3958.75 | 2.1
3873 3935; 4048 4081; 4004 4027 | -1.2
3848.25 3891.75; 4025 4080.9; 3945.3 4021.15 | 6.4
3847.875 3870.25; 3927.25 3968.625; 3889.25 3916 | 3.2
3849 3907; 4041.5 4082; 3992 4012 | 0.9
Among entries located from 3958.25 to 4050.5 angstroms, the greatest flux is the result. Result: 1.713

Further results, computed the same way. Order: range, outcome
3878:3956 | 1.61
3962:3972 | 1.572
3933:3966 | 1.571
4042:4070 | 1.683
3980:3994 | 1.57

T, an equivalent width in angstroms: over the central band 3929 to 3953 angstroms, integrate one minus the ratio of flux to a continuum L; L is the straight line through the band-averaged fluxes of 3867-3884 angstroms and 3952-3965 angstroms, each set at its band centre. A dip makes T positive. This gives 5.0 angstroms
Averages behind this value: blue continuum 2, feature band 1.27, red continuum 1.51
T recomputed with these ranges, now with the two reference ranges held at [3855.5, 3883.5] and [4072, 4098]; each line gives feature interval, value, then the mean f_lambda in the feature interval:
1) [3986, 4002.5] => 2.1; 1.49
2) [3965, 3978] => 2.6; 1.41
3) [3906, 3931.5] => 6.3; 1.41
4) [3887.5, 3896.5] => 3.4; 1.22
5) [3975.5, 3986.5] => 1.5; 1.5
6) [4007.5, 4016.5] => 0.9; 1.51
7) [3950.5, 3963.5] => 2.2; 1.49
